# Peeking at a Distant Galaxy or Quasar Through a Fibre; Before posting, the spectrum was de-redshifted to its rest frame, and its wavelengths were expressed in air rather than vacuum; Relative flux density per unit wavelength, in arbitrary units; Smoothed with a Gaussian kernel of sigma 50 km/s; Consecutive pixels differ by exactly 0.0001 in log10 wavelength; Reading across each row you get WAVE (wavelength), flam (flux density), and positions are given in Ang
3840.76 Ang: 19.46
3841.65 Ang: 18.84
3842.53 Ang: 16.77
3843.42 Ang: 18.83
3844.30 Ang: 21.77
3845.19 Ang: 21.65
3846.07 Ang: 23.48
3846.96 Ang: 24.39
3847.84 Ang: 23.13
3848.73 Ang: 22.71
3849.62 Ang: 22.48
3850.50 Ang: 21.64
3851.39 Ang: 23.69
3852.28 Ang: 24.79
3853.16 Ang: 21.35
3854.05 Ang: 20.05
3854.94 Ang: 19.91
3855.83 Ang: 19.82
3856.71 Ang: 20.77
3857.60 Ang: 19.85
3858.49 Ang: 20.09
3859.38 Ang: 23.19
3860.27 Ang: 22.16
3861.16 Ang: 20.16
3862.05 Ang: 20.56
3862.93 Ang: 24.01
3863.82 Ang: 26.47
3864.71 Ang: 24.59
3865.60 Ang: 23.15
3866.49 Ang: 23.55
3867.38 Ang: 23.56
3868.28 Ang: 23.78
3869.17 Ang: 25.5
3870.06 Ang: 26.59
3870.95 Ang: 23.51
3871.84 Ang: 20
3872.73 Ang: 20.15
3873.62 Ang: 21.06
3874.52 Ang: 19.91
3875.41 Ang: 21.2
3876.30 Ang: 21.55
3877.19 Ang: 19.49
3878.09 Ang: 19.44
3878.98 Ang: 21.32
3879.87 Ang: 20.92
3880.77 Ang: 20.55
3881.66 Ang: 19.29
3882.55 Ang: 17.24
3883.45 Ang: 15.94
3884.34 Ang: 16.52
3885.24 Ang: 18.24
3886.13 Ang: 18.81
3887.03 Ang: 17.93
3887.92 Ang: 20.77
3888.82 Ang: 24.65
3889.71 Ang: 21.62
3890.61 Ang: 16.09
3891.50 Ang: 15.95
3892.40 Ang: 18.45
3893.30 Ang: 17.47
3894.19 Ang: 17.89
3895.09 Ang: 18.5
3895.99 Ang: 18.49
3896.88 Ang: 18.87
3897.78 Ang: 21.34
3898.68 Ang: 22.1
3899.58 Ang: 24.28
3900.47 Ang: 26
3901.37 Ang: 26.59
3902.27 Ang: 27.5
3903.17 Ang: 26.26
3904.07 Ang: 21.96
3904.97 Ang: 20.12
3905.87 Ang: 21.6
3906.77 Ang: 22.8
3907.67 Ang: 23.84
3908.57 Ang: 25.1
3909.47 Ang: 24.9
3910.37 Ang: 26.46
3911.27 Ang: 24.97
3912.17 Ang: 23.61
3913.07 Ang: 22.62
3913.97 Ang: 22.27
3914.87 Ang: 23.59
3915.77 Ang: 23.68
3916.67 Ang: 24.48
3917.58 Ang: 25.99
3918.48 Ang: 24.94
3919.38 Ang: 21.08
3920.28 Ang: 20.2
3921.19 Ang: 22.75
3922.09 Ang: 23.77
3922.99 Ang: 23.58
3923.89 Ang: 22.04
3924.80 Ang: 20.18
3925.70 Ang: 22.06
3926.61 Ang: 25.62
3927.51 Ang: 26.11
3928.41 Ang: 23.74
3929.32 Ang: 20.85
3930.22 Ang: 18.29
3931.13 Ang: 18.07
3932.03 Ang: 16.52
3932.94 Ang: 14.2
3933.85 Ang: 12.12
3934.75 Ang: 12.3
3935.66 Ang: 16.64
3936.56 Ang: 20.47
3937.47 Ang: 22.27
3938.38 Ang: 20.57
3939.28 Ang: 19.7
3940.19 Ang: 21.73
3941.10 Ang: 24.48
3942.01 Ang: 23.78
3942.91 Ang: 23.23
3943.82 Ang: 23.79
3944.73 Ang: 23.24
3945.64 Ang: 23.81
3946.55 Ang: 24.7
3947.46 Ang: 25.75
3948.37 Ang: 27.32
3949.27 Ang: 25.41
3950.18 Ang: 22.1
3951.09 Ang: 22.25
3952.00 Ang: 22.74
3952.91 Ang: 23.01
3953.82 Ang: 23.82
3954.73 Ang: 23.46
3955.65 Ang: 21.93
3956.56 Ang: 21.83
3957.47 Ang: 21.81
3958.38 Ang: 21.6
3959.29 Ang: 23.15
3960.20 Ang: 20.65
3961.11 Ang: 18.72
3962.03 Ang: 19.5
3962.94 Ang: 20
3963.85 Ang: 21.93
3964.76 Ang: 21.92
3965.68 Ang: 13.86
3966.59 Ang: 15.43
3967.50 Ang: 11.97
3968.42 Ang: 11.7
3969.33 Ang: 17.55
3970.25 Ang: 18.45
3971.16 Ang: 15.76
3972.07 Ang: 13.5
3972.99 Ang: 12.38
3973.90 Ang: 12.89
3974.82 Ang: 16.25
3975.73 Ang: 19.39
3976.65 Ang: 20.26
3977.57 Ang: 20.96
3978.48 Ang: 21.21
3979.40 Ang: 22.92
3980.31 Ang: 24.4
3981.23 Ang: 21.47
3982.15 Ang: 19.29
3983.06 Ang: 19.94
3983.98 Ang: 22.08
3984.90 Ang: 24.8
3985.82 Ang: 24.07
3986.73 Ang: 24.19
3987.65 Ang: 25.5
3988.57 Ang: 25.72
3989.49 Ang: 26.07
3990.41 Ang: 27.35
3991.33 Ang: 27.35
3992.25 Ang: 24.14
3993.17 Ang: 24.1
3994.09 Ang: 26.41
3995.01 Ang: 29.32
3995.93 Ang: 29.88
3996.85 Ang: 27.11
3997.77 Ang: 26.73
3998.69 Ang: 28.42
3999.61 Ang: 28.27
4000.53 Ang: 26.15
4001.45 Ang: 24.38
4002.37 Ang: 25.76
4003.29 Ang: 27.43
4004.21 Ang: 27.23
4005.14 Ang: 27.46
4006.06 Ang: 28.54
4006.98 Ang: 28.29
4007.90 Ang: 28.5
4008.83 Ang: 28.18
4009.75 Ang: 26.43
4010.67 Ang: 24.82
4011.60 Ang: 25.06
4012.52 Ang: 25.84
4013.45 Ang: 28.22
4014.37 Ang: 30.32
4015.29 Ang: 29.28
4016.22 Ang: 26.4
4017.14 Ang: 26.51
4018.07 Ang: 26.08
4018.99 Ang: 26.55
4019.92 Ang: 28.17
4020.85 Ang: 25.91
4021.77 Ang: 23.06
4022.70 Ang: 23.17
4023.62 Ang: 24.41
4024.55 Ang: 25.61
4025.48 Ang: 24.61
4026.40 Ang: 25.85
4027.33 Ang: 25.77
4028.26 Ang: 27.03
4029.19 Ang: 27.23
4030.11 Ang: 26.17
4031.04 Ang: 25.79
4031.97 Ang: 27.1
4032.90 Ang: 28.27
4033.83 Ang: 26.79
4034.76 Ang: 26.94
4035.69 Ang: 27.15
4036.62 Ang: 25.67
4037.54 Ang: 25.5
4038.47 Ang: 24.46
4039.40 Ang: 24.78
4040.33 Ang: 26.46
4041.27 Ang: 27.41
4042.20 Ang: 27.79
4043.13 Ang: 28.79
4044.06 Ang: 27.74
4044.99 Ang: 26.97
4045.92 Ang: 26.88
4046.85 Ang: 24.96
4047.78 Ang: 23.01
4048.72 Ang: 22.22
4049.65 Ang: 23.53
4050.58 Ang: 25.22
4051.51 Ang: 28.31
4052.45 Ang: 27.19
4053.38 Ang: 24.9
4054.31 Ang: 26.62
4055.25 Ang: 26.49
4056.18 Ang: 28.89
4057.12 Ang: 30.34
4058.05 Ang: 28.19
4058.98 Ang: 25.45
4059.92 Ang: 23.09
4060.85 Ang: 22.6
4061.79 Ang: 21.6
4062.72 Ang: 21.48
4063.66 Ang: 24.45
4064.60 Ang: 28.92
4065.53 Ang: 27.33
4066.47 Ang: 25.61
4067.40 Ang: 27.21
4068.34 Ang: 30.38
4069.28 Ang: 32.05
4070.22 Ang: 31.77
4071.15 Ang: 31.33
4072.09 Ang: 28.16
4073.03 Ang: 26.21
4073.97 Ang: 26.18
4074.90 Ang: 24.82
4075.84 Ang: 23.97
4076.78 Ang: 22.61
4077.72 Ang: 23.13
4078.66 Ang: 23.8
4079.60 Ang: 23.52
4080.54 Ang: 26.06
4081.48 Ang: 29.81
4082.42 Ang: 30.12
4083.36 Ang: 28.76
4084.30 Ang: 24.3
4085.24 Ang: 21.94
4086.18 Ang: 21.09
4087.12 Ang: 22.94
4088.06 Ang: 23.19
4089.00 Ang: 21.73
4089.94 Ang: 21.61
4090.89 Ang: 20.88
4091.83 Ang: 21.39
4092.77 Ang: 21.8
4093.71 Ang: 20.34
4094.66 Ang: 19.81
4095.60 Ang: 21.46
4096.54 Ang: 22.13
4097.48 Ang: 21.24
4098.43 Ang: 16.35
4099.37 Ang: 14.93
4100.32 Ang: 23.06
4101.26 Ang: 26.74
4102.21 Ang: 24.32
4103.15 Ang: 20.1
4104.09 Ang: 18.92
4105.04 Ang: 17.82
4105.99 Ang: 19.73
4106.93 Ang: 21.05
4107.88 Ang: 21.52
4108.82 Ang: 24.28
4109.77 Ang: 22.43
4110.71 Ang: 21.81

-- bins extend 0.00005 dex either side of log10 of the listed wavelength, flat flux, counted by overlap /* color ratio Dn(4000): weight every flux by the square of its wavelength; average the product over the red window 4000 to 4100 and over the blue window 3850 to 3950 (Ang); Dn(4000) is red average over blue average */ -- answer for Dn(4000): 1.3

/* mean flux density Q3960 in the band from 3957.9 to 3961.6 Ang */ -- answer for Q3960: 21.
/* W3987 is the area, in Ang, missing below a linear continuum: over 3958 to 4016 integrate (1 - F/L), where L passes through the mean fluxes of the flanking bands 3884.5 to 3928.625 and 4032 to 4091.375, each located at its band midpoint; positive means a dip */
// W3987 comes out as 2.7 Ang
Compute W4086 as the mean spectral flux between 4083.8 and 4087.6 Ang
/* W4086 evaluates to 22.6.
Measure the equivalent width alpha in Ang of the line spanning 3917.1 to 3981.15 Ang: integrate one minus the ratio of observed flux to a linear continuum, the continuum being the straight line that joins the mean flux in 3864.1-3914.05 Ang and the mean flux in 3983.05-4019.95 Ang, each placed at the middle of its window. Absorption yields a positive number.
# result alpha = 9.5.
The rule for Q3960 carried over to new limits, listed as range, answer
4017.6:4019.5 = 26.3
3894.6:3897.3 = 18.6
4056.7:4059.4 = 28.1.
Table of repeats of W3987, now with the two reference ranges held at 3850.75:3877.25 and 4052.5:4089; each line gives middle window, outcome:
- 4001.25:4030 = -1.8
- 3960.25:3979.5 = 5.4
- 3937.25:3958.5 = 0.5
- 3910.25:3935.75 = 2.0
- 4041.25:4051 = -0.1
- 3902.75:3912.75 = -0.3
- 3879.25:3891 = 1.8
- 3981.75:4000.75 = -0.8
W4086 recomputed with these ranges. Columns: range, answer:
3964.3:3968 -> 15.7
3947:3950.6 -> 25.2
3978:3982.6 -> 21.9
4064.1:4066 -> 28.1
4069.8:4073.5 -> 29.3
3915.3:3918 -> 24.6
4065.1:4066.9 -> 26.4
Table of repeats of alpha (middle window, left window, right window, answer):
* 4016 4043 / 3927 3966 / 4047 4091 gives -2.12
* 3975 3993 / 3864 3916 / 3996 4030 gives 1.68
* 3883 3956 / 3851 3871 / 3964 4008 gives 2.76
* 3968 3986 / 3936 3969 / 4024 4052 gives 3.10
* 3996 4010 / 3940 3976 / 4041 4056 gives -2.45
